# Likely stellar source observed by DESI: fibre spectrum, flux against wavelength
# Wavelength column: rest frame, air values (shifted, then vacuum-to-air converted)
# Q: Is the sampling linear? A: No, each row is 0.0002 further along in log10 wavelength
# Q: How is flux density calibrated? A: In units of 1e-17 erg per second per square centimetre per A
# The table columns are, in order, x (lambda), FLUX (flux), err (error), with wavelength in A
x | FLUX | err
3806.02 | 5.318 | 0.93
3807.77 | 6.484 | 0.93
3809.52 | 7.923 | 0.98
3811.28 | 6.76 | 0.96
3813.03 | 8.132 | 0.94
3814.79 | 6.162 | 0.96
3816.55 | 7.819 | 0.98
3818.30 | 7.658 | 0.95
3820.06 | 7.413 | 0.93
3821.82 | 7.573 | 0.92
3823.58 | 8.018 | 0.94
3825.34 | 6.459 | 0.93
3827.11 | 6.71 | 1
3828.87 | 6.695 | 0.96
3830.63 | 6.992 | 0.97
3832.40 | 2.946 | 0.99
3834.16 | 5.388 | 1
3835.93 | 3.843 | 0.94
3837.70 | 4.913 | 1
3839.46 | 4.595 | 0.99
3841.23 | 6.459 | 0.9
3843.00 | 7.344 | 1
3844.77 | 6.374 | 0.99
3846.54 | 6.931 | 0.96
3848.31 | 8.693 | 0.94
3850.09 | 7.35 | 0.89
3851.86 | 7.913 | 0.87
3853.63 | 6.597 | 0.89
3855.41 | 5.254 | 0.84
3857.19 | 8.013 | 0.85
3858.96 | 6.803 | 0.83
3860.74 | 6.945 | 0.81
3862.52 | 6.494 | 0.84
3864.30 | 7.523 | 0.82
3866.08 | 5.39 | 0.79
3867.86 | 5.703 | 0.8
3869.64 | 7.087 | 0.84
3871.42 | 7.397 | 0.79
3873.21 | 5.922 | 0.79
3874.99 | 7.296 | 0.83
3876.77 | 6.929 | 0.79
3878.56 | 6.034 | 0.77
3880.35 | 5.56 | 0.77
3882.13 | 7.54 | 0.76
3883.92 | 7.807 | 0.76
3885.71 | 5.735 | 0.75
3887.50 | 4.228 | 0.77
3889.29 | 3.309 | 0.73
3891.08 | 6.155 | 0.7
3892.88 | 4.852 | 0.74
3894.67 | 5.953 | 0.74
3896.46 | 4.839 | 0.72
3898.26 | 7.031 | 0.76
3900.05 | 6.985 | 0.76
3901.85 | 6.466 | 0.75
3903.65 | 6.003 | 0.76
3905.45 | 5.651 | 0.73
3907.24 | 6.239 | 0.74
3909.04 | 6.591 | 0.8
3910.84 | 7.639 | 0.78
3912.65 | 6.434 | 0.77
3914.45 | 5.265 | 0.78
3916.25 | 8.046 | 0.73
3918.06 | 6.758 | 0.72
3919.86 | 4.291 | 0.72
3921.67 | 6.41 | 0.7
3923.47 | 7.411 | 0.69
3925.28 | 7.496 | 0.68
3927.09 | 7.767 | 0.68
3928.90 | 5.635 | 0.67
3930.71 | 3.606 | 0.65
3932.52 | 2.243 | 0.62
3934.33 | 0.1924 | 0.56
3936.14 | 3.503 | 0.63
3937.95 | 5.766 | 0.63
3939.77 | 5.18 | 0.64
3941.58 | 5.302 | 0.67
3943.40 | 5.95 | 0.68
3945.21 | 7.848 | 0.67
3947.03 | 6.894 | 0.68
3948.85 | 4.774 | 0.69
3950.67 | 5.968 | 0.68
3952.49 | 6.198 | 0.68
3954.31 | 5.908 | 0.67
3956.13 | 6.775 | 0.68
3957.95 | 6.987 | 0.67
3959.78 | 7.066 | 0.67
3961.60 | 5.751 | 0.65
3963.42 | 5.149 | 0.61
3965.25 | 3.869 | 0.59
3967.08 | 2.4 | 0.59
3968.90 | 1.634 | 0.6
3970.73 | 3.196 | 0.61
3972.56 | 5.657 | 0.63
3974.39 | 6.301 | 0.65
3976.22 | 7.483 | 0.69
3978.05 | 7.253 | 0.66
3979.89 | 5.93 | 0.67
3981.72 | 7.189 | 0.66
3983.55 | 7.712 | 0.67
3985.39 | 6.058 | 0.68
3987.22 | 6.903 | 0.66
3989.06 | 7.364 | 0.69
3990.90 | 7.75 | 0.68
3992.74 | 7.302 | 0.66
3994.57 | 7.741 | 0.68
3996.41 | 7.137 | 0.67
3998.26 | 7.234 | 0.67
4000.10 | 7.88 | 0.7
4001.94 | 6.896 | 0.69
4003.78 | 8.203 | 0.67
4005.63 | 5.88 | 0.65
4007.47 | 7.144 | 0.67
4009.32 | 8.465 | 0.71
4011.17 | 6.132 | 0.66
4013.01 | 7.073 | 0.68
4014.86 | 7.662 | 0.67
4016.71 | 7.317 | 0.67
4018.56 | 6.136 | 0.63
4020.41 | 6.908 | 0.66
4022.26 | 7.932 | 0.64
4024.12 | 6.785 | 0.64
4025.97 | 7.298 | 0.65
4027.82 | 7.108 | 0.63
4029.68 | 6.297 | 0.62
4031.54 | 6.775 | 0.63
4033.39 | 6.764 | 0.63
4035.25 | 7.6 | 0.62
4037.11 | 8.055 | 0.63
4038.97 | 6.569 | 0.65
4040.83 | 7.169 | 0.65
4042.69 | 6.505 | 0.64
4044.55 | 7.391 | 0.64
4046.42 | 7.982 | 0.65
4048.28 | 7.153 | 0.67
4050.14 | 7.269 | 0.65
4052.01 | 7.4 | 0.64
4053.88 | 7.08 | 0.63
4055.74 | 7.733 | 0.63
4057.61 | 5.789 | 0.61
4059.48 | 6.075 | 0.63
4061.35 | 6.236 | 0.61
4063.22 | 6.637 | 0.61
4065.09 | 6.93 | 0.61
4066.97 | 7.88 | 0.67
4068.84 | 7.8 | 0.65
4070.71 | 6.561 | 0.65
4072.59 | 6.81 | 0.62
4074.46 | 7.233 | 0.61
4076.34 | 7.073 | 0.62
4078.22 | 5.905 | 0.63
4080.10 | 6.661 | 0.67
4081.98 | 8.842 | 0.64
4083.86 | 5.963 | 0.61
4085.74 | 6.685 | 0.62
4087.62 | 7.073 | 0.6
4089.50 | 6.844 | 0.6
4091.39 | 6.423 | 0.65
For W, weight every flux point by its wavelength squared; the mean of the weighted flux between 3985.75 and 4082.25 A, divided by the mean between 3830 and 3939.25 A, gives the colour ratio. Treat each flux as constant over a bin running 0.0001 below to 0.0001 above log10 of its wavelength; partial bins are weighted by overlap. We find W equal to 1.27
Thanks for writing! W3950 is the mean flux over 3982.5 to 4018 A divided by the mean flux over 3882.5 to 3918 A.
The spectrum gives 1.2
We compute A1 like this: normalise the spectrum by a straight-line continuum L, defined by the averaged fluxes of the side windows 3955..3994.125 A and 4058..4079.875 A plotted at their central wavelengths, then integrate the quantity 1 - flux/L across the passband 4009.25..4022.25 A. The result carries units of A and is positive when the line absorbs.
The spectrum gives -1.46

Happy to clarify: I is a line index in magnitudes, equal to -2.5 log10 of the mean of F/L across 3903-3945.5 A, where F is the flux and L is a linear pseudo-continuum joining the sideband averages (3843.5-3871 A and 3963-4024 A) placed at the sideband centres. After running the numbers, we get 0.18 mag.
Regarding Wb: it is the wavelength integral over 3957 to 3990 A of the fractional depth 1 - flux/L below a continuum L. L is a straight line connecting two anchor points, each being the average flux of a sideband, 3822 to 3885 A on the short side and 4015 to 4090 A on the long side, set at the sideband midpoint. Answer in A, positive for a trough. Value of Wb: 5.1 A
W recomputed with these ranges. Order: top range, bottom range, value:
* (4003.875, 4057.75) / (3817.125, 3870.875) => 1.20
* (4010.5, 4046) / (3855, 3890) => 1.20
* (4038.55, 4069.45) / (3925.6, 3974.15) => 1.46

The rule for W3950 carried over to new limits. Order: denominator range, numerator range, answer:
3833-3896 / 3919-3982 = 0.87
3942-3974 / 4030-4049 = 1.32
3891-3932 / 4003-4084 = 1.14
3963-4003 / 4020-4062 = 1.13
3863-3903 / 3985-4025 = 1.17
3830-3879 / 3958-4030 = 1.02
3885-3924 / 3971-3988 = 1.10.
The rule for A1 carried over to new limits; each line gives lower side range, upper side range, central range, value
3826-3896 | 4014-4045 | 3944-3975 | 5.95 A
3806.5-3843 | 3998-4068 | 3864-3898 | 2.90 A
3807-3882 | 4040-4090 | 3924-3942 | 5.50 A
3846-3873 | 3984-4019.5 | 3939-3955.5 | 2.46 A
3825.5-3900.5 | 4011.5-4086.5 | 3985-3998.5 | -0.89 A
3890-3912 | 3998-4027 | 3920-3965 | 6.50 A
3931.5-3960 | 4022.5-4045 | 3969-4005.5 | -3.49 A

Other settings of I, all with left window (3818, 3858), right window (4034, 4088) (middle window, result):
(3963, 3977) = 0.474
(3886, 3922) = 0.124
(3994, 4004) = -0.086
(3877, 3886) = -0.001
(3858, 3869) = 0.011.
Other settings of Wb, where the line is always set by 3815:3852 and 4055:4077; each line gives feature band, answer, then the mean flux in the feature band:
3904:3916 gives 0.49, 6.39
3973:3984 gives -0.22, 6.89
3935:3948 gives 2.00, 5.67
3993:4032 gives -1.97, 7.15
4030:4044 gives -0.40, 7.04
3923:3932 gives 0.71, 6.15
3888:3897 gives 2.22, 5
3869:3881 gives -0.02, 6.61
